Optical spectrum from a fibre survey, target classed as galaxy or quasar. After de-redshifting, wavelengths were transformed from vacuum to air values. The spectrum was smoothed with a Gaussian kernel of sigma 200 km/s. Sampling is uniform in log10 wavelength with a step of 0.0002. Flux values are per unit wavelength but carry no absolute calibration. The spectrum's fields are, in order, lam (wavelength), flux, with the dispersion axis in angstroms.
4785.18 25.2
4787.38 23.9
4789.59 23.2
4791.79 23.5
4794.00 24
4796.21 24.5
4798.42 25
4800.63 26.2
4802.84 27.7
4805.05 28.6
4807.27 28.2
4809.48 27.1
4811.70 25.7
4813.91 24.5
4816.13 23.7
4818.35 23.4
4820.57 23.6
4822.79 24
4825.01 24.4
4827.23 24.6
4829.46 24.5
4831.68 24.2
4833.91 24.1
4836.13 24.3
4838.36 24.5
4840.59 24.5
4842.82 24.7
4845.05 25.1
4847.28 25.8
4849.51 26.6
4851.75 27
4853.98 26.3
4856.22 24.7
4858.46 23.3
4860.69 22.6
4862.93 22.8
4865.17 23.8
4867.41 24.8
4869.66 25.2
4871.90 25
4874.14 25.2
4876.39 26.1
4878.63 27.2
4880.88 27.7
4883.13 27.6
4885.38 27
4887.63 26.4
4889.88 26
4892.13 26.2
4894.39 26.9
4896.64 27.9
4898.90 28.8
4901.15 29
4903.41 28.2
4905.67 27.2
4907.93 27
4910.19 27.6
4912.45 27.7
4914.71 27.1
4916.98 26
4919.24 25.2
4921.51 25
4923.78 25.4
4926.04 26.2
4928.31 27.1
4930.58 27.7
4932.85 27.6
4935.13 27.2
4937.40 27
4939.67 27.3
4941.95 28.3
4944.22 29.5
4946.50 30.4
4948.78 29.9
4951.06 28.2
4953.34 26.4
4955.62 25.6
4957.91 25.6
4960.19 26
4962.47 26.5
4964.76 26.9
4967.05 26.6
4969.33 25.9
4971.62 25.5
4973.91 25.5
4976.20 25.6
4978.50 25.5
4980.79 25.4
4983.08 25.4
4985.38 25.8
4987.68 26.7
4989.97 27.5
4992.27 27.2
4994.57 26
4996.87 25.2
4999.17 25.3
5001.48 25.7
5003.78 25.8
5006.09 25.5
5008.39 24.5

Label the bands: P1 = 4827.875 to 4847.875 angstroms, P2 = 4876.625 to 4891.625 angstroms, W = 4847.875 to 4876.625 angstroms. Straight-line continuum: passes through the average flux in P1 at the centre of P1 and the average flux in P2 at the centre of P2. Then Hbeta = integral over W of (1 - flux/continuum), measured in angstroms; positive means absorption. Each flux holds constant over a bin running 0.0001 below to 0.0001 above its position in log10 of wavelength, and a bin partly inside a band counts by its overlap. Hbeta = 1.1 angstroms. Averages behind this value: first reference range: 24.6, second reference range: 26.9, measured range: 24.9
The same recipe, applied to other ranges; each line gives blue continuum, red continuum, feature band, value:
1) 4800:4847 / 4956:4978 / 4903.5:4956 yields -3.1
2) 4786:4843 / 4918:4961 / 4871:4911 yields -1.2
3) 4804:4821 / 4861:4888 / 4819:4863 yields 1.8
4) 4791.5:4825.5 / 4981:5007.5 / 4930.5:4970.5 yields -2.4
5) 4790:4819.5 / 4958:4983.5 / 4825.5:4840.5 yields 0.7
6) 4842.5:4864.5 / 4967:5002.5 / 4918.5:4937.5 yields -0.8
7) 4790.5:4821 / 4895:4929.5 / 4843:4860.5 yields 0.5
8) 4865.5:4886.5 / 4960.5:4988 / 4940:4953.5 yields -1.5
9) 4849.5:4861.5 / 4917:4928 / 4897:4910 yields -1.3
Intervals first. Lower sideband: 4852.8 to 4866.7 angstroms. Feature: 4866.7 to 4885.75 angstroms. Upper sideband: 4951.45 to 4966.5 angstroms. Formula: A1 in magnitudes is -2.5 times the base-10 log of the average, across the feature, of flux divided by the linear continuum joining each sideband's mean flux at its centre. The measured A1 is -0.079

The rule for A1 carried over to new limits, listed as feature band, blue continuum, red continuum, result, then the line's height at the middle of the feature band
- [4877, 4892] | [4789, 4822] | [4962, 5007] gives -0.05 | 25.6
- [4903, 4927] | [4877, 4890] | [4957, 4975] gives 0.00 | 26.7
